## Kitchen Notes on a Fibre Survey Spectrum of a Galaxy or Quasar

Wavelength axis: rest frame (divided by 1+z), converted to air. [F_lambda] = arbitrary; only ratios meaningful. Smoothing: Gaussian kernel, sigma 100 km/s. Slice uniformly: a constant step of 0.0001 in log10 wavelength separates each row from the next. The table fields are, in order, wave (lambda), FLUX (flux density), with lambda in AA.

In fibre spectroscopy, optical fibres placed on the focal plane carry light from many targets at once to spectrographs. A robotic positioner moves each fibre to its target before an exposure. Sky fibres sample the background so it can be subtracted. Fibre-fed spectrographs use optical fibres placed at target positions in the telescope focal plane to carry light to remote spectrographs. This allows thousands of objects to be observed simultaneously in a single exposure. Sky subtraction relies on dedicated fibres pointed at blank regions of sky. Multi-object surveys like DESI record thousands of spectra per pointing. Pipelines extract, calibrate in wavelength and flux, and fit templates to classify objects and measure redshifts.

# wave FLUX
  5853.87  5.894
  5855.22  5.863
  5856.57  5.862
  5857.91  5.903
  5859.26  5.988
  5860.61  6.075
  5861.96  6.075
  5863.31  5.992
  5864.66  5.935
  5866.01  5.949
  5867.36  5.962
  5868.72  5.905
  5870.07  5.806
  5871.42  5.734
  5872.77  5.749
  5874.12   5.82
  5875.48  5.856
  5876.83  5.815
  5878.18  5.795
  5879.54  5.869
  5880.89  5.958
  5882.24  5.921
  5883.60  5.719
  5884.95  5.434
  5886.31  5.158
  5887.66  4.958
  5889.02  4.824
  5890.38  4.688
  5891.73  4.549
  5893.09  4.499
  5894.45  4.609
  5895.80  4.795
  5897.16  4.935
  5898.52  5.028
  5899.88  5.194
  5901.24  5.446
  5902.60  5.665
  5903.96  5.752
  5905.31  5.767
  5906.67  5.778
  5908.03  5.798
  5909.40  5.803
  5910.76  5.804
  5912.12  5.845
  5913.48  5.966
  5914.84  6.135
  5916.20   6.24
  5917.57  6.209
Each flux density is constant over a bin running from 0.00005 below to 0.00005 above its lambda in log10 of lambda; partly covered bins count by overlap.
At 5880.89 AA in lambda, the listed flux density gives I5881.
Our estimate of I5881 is 5.958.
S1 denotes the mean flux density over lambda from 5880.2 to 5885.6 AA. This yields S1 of 5.77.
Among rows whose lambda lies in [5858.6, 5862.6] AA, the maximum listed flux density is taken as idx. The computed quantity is 6.075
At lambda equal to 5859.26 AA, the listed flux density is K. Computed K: 5.988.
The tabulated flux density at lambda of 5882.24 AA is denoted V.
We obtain 5.921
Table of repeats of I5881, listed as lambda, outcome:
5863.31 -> 5.992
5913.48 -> 5.966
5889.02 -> 4.824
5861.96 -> 6.075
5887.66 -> 4.958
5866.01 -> 5.949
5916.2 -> 6.24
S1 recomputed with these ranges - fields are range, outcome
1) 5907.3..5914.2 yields 5.84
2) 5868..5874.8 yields 5.8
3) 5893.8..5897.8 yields 4.79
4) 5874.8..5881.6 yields 5.86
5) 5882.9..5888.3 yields 5.32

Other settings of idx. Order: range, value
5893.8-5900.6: 5.194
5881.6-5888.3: 5.921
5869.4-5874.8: 5.82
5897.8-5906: 5.767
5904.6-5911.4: 5.804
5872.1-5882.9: 5.958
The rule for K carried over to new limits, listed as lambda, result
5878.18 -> 5.795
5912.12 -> 5.845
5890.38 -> 4.688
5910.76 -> 5.804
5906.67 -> 5.778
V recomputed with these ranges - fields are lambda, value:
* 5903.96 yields 5.752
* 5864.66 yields 5.935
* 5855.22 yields 5.863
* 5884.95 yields 5.434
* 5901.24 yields 5.446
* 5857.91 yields 5.903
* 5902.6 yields 5.665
